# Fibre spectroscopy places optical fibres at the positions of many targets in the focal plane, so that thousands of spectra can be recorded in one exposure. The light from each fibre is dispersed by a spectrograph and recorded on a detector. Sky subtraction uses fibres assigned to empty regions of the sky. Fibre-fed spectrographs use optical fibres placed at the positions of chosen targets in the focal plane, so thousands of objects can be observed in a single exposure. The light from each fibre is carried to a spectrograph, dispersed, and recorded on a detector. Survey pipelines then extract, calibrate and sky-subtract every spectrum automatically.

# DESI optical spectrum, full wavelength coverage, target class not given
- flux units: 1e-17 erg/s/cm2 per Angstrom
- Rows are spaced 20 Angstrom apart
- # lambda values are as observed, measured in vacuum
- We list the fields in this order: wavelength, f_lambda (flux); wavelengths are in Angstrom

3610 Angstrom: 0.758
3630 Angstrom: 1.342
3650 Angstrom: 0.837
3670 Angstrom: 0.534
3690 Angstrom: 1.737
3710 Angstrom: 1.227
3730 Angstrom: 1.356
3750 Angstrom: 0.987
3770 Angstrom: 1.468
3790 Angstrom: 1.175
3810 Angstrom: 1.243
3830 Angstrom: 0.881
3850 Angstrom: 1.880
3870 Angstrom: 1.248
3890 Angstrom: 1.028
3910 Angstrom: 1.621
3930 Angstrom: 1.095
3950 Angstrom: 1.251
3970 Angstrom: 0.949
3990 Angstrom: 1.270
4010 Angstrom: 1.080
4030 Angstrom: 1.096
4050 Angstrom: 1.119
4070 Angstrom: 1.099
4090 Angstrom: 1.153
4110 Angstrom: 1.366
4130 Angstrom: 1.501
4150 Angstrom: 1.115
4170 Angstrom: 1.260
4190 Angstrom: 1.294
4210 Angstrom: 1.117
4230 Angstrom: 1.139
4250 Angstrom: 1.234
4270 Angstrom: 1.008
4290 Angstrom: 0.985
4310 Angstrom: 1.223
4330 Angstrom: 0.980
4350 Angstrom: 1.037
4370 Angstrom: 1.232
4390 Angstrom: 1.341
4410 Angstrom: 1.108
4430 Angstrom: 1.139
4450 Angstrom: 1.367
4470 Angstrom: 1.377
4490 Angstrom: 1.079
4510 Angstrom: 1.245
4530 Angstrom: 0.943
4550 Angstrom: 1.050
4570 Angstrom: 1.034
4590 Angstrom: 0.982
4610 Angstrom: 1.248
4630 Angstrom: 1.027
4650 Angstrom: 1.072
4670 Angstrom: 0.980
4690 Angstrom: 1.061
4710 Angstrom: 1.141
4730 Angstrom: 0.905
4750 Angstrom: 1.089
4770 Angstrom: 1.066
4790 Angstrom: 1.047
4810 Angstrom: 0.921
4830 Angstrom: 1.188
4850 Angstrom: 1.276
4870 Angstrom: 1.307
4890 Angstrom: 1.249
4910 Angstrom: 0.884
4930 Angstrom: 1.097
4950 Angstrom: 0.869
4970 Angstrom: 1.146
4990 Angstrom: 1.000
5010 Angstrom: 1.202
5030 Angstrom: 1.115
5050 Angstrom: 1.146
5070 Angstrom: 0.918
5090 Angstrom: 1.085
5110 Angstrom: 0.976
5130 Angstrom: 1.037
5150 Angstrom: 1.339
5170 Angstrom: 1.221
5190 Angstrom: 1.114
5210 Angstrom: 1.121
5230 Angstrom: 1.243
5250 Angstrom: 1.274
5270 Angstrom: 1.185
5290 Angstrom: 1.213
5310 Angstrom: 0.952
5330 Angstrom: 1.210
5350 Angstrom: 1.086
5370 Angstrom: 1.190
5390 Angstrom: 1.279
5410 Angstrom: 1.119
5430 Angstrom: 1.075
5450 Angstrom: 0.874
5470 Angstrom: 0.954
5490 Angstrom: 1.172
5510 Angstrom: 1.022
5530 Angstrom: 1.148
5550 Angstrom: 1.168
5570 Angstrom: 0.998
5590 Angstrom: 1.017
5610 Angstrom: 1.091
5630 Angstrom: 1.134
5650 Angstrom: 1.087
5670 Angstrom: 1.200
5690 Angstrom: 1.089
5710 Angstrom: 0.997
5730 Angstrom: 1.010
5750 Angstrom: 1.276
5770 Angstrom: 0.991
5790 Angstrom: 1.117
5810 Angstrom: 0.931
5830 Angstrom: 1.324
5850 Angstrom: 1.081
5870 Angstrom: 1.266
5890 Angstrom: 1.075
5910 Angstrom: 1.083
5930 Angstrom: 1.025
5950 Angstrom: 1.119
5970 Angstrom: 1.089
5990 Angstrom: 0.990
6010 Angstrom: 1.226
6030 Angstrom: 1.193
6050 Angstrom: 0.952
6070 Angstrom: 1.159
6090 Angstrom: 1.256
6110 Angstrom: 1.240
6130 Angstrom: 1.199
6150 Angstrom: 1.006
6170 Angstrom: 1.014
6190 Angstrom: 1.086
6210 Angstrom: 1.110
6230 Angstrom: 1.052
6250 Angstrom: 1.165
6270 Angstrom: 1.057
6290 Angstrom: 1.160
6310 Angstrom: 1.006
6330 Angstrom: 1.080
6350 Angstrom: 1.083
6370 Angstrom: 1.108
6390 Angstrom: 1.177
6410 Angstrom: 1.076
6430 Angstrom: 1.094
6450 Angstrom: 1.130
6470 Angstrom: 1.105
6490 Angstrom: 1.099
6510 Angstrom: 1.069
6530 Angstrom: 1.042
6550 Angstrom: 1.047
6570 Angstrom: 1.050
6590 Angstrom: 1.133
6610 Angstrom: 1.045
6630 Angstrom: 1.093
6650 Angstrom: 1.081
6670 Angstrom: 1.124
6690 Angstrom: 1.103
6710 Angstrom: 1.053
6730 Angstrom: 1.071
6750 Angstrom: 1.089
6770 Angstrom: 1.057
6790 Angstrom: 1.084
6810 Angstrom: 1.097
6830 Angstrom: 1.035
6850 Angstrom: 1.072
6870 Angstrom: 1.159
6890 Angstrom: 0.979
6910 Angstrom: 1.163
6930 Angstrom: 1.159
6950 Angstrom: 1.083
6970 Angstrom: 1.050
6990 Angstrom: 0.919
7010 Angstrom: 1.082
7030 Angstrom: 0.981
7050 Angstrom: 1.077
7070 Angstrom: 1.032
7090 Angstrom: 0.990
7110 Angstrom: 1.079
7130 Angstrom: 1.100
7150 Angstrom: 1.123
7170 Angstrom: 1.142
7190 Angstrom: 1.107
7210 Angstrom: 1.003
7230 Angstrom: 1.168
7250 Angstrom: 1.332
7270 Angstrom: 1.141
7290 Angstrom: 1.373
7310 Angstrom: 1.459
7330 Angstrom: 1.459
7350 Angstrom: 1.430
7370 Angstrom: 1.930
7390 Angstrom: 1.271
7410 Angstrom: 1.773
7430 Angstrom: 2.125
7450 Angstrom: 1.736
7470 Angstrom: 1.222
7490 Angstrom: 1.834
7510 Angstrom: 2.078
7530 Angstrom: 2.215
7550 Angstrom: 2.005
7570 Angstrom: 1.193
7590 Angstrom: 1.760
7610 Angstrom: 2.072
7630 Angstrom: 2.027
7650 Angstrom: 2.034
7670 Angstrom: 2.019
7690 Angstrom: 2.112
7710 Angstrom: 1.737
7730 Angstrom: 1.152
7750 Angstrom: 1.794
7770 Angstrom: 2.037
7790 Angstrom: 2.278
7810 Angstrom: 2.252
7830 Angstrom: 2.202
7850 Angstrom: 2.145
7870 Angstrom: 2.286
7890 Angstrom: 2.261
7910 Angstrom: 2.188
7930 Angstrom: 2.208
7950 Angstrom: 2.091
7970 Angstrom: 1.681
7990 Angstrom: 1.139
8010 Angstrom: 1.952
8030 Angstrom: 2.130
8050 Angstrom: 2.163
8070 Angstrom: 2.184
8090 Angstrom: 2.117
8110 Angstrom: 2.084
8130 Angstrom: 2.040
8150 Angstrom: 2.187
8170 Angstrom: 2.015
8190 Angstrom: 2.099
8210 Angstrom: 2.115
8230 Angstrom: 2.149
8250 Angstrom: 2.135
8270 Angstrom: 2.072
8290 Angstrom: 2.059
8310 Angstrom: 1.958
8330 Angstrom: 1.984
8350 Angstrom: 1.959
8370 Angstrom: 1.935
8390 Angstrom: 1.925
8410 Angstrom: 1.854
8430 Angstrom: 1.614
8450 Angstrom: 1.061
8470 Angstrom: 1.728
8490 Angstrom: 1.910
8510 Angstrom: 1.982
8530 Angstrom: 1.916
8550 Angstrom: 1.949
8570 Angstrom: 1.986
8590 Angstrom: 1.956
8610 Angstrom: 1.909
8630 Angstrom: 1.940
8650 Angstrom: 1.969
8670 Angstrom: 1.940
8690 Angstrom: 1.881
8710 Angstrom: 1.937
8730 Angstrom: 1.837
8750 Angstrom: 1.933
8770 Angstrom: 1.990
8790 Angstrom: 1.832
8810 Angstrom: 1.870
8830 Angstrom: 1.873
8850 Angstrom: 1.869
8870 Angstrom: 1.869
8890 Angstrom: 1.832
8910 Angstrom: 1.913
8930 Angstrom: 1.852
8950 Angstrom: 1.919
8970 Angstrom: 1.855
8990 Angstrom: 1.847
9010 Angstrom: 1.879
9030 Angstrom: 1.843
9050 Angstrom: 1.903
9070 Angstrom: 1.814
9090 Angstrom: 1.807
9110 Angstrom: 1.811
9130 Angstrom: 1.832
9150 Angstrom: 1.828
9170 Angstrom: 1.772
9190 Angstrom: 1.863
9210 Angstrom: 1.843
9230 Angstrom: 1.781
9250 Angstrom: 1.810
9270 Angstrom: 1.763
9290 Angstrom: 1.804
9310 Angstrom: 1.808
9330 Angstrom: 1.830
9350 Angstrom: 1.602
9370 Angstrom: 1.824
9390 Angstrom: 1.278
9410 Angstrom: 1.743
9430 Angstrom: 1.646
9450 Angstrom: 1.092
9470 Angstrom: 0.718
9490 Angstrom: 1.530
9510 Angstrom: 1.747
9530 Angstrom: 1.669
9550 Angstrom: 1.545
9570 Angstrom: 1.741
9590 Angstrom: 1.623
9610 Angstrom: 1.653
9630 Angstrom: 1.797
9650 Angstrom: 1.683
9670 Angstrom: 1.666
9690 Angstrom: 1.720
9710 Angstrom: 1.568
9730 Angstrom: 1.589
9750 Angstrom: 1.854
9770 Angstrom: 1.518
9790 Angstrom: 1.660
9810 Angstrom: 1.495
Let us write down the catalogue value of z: 0.946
